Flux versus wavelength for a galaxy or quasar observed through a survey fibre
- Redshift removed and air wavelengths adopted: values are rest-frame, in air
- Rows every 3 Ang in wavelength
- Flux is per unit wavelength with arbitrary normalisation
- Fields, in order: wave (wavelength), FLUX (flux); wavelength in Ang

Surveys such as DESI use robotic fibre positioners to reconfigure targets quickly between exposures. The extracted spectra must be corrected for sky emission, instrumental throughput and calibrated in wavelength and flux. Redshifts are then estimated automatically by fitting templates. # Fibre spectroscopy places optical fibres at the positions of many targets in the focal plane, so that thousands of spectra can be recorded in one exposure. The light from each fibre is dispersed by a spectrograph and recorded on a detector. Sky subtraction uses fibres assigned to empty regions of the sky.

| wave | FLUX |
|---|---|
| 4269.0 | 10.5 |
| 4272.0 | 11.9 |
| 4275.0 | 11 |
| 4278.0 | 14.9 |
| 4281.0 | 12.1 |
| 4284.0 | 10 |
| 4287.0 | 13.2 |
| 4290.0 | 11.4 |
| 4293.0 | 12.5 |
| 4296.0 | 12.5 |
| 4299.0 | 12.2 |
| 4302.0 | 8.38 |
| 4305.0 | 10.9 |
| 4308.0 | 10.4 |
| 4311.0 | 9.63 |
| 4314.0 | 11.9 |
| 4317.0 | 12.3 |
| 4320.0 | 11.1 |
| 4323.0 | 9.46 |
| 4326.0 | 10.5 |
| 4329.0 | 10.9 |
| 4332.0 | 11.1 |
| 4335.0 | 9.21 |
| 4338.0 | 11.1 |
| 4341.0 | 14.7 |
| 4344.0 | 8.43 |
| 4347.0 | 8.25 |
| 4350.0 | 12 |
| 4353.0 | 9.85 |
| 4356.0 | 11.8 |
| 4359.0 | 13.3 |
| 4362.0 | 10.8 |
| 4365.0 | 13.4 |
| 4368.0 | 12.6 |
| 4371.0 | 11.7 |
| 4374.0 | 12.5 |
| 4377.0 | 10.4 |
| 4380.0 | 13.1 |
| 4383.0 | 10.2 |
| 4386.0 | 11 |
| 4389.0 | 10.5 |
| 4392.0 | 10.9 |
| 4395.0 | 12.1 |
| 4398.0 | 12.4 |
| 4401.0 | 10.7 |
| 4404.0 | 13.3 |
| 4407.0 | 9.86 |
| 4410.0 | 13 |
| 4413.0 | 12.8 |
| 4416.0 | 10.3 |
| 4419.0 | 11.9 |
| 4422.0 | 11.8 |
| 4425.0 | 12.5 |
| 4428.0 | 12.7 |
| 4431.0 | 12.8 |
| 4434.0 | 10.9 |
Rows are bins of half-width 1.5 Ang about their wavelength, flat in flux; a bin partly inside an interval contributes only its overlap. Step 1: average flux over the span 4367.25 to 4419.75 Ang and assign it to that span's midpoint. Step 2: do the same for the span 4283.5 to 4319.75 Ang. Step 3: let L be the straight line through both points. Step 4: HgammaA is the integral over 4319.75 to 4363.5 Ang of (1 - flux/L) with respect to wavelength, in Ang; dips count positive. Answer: 2.3 Ang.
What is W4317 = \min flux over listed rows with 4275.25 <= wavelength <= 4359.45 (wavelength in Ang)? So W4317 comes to 8.25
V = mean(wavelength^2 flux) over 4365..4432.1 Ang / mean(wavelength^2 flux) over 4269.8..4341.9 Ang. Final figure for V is 1.1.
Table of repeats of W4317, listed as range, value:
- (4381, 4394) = 10.2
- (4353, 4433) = 9.85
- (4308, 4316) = 9.63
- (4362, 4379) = 10.4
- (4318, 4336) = 9.21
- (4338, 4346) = 8.43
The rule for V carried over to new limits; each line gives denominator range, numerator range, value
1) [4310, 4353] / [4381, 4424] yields 1.11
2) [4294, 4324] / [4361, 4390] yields 1.10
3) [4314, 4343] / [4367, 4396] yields 1.05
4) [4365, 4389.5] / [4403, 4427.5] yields 1.04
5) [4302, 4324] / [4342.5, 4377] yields 1.08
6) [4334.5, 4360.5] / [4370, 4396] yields 1.05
